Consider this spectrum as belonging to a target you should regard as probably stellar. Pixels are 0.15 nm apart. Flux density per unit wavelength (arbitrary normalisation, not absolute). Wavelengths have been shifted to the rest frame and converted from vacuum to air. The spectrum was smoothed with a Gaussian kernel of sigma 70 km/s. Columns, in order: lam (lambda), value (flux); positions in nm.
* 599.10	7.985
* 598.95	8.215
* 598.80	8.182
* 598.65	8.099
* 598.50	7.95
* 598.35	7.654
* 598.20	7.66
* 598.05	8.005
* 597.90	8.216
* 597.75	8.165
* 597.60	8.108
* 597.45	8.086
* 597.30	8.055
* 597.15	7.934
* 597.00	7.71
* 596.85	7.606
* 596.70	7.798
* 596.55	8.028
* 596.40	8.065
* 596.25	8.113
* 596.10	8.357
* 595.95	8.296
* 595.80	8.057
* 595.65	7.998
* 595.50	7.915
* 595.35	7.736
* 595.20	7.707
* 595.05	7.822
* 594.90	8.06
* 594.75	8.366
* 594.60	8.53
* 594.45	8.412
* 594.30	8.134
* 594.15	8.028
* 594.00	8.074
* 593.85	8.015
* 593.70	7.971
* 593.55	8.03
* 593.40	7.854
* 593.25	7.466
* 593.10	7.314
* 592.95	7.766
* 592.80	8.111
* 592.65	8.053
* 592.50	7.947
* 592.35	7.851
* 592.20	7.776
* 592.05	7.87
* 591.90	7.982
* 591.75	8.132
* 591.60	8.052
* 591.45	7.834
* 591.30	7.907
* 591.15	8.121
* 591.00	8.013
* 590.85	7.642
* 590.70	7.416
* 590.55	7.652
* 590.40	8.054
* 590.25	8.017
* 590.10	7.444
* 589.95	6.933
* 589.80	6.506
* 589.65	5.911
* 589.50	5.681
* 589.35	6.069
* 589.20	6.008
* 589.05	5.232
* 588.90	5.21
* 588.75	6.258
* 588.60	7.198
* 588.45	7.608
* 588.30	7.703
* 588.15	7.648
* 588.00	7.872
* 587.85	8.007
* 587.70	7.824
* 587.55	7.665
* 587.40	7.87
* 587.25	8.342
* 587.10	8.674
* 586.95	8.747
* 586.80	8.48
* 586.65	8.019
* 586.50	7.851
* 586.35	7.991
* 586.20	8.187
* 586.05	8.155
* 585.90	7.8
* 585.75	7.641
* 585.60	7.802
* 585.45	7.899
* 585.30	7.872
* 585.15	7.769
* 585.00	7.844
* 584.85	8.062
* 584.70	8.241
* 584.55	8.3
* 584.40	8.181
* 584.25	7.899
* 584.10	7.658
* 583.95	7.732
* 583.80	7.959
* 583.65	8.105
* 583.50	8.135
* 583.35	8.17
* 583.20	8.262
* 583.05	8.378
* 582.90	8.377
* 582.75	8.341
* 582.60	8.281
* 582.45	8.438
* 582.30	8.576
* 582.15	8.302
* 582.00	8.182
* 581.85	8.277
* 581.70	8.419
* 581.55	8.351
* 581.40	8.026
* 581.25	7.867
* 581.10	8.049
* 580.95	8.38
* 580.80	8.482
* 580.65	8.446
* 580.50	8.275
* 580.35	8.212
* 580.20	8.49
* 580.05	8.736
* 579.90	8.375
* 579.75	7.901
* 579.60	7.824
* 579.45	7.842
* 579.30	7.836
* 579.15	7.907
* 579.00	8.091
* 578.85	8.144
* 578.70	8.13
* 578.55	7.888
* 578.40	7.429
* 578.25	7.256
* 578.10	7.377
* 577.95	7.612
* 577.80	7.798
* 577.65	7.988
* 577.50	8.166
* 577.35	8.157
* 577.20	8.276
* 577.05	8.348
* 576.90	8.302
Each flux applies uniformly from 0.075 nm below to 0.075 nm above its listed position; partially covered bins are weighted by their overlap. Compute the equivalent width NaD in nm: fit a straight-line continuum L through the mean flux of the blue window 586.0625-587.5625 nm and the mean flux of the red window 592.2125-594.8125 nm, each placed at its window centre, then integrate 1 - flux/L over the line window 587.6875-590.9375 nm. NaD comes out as 0.46 nm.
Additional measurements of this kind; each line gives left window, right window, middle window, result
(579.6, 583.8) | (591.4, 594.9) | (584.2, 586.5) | 0.06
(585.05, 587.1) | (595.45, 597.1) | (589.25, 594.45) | 0.24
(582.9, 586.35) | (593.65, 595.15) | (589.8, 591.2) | 0.08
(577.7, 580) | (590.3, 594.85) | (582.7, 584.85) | -0.07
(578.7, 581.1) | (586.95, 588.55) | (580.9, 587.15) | -0.05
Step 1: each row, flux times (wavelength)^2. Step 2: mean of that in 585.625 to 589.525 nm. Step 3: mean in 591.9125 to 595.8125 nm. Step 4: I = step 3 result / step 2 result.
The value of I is 1.09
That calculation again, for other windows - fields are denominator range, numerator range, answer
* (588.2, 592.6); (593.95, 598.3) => 1.13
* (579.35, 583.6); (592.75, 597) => 1.01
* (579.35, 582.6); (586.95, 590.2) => 0.88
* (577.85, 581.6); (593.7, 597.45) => 1.06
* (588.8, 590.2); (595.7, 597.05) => 1.33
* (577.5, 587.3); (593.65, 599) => 1.04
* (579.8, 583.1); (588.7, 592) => 0.88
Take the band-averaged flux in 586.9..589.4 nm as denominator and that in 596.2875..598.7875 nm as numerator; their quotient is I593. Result 1.09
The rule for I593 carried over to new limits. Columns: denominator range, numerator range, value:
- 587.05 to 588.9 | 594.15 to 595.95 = 1.06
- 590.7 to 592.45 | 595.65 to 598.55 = 1.01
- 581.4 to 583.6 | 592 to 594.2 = 0.95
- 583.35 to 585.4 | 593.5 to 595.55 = 1.01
